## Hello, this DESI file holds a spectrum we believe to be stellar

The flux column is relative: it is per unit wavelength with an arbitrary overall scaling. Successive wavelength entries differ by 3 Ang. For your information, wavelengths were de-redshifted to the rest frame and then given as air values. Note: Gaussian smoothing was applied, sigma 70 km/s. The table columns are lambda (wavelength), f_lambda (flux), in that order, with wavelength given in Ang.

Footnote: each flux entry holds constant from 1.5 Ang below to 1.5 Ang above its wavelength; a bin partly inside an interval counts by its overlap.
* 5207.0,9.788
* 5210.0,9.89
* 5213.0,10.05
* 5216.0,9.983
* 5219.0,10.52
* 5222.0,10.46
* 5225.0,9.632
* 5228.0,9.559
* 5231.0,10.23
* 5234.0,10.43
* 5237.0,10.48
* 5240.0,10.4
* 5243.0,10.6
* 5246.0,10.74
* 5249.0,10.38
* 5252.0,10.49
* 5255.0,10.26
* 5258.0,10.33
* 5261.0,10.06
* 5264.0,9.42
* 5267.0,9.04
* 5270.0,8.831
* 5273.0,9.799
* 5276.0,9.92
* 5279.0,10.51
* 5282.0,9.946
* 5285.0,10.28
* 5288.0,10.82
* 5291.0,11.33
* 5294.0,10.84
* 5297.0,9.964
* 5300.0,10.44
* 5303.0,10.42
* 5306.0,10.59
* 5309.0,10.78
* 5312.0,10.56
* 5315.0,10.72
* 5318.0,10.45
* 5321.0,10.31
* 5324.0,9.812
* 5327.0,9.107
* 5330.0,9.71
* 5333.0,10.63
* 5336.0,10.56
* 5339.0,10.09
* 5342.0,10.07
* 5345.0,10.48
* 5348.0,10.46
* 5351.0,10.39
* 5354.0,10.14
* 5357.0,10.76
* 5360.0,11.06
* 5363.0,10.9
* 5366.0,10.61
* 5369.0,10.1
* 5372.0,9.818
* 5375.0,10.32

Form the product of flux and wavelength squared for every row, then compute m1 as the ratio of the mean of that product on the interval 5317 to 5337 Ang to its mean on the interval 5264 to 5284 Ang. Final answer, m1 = 1.06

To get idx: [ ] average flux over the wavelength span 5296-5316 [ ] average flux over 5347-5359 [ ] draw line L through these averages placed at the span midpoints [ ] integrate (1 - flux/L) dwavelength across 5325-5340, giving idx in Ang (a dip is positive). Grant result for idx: 0.7 Ang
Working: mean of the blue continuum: 10.5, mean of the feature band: 10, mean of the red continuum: 10.5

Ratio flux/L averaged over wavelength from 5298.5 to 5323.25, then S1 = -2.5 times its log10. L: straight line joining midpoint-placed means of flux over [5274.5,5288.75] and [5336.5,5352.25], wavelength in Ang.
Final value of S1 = -0.02 mag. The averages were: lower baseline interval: 10.3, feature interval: 10.5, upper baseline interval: 10.3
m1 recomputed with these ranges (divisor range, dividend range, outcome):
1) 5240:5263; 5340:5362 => 1.05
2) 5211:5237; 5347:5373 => 1.09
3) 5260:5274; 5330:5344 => 1.12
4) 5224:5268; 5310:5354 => 1.04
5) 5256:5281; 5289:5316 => 1.10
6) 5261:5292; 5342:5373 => 1.08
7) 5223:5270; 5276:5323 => 1.06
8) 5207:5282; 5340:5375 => 1.08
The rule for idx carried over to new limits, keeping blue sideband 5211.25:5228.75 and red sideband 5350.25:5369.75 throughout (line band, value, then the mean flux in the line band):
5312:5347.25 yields 0.9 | 10.2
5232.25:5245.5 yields -0.5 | 10.5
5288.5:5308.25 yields -0.5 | 10.6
